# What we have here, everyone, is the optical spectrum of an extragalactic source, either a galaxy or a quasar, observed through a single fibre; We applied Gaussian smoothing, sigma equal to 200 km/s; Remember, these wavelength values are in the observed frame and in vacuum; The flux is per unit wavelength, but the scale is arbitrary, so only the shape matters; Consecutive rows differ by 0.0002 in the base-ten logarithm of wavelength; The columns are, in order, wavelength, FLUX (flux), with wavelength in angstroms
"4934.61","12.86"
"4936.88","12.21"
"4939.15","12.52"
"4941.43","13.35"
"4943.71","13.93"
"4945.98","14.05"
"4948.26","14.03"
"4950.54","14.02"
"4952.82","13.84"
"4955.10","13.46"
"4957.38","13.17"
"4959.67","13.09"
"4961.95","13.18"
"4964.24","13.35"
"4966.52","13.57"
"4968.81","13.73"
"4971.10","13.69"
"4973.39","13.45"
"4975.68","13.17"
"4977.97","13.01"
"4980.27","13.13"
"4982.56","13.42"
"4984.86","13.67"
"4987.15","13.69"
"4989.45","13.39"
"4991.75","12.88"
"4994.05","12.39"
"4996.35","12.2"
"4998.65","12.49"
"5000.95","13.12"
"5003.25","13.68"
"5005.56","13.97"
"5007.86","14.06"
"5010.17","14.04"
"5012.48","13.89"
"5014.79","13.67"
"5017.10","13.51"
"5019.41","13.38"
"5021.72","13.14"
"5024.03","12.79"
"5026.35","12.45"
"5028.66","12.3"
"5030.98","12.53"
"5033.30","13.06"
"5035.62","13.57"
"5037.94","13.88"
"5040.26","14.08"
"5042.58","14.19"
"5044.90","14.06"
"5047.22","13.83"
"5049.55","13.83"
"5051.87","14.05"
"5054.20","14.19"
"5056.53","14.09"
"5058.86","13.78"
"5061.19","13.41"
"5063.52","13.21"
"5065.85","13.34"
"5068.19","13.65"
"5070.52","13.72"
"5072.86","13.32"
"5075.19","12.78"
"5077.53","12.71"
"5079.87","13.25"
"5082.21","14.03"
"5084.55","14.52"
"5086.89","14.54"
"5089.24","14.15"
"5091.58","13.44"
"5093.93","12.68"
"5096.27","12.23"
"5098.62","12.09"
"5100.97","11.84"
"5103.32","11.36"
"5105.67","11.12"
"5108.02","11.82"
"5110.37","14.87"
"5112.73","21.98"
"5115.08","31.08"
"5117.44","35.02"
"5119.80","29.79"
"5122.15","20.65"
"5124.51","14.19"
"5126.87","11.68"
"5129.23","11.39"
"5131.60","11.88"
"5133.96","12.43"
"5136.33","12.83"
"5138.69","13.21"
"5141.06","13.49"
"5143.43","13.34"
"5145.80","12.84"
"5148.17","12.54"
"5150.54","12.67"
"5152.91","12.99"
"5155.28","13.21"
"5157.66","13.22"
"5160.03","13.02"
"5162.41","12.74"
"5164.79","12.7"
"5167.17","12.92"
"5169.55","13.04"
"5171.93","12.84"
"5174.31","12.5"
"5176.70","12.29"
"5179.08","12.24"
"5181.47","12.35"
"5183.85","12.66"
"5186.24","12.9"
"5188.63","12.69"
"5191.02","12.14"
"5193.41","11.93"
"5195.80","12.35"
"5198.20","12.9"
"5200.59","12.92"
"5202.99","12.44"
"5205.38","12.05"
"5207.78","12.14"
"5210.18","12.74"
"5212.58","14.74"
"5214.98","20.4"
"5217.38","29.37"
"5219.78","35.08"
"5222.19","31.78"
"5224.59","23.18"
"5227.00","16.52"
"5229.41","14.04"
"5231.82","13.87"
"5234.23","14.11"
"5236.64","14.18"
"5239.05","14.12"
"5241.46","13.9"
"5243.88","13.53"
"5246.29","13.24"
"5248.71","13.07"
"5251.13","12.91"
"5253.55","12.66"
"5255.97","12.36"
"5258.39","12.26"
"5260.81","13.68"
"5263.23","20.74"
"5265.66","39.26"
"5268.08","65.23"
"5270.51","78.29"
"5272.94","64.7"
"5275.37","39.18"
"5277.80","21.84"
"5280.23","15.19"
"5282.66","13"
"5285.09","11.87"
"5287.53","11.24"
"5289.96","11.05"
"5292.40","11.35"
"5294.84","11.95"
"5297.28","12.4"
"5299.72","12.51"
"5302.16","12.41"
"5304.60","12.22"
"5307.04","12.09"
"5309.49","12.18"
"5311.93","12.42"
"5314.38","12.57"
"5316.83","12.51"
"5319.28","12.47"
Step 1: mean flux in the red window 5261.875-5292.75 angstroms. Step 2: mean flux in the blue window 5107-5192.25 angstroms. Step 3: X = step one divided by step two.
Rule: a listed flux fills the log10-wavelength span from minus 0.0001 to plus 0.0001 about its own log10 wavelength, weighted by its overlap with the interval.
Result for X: 2.1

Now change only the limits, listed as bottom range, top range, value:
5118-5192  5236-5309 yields 1.51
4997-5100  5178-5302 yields 1.42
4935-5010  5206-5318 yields 1.48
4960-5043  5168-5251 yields 1.15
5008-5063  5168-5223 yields 1.13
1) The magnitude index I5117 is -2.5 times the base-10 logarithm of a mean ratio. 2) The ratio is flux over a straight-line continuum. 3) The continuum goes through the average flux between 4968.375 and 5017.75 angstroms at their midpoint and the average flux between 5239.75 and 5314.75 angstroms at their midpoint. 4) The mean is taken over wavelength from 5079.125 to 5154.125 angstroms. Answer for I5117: 0.08 mag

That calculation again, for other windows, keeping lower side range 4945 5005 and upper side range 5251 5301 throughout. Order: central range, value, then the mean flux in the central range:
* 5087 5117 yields 0.17 mag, 15.4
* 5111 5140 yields 0.00 mag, 18.7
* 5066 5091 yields 0.24 mag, 13.6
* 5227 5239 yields 0.50 mag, 14.3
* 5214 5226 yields -0.25 mag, 27.9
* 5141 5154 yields 0.45 mag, 12.9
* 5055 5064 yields 0.20 mag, 13.7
